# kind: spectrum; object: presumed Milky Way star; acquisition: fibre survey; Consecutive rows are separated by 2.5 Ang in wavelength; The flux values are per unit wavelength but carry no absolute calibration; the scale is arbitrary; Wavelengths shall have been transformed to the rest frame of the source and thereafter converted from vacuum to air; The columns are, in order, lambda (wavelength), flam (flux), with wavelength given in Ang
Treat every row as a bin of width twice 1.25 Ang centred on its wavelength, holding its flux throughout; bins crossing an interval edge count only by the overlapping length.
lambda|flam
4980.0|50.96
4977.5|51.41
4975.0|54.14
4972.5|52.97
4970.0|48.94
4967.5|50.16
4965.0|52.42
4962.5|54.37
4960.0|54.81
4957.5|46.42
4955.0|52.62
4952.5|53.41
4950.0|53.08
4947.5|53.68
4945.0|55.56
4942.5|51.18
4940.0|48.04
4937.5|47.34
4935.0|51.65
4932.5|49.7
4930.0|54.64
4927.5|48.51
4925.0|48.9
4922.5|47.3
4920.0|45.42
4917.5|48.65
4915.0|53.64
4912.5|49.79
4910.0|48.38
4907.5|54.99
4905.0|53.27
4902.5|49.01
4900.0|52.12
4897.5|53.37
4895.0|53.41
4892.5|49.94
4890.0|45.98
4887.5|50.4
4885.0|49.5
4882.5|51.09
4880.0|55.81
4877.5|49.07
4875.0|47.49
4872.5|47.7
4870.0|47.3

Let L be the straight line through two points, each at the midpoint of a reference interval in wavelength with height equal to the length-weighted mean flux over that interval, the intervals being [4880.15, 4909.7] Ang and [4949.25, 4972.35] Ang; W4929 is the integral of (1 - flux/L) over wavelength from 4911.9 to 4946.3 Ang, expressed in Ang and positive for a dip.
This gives 1.0 Ang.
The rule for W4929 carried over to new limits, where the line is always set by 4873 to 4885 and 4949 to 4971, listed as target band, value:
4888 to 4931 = 0.51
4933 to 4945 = 0.30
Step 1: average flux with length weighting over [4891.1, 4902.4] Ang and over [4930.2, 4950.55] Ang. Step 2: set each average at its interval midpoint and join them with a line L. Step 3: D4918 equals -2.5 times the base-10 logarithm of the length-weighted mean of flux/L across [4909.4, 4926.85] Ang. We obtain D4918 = 0.06 mag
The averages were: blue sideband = 51.8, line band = 48.9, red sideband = 51.4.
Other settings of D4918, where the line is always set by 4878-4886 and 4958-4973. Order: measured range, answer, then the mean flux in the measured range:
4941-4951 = -0.03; 53.2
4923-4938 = 0.04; 50.1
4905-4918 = 0.01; 51.4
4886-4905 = 0.02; 50.8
